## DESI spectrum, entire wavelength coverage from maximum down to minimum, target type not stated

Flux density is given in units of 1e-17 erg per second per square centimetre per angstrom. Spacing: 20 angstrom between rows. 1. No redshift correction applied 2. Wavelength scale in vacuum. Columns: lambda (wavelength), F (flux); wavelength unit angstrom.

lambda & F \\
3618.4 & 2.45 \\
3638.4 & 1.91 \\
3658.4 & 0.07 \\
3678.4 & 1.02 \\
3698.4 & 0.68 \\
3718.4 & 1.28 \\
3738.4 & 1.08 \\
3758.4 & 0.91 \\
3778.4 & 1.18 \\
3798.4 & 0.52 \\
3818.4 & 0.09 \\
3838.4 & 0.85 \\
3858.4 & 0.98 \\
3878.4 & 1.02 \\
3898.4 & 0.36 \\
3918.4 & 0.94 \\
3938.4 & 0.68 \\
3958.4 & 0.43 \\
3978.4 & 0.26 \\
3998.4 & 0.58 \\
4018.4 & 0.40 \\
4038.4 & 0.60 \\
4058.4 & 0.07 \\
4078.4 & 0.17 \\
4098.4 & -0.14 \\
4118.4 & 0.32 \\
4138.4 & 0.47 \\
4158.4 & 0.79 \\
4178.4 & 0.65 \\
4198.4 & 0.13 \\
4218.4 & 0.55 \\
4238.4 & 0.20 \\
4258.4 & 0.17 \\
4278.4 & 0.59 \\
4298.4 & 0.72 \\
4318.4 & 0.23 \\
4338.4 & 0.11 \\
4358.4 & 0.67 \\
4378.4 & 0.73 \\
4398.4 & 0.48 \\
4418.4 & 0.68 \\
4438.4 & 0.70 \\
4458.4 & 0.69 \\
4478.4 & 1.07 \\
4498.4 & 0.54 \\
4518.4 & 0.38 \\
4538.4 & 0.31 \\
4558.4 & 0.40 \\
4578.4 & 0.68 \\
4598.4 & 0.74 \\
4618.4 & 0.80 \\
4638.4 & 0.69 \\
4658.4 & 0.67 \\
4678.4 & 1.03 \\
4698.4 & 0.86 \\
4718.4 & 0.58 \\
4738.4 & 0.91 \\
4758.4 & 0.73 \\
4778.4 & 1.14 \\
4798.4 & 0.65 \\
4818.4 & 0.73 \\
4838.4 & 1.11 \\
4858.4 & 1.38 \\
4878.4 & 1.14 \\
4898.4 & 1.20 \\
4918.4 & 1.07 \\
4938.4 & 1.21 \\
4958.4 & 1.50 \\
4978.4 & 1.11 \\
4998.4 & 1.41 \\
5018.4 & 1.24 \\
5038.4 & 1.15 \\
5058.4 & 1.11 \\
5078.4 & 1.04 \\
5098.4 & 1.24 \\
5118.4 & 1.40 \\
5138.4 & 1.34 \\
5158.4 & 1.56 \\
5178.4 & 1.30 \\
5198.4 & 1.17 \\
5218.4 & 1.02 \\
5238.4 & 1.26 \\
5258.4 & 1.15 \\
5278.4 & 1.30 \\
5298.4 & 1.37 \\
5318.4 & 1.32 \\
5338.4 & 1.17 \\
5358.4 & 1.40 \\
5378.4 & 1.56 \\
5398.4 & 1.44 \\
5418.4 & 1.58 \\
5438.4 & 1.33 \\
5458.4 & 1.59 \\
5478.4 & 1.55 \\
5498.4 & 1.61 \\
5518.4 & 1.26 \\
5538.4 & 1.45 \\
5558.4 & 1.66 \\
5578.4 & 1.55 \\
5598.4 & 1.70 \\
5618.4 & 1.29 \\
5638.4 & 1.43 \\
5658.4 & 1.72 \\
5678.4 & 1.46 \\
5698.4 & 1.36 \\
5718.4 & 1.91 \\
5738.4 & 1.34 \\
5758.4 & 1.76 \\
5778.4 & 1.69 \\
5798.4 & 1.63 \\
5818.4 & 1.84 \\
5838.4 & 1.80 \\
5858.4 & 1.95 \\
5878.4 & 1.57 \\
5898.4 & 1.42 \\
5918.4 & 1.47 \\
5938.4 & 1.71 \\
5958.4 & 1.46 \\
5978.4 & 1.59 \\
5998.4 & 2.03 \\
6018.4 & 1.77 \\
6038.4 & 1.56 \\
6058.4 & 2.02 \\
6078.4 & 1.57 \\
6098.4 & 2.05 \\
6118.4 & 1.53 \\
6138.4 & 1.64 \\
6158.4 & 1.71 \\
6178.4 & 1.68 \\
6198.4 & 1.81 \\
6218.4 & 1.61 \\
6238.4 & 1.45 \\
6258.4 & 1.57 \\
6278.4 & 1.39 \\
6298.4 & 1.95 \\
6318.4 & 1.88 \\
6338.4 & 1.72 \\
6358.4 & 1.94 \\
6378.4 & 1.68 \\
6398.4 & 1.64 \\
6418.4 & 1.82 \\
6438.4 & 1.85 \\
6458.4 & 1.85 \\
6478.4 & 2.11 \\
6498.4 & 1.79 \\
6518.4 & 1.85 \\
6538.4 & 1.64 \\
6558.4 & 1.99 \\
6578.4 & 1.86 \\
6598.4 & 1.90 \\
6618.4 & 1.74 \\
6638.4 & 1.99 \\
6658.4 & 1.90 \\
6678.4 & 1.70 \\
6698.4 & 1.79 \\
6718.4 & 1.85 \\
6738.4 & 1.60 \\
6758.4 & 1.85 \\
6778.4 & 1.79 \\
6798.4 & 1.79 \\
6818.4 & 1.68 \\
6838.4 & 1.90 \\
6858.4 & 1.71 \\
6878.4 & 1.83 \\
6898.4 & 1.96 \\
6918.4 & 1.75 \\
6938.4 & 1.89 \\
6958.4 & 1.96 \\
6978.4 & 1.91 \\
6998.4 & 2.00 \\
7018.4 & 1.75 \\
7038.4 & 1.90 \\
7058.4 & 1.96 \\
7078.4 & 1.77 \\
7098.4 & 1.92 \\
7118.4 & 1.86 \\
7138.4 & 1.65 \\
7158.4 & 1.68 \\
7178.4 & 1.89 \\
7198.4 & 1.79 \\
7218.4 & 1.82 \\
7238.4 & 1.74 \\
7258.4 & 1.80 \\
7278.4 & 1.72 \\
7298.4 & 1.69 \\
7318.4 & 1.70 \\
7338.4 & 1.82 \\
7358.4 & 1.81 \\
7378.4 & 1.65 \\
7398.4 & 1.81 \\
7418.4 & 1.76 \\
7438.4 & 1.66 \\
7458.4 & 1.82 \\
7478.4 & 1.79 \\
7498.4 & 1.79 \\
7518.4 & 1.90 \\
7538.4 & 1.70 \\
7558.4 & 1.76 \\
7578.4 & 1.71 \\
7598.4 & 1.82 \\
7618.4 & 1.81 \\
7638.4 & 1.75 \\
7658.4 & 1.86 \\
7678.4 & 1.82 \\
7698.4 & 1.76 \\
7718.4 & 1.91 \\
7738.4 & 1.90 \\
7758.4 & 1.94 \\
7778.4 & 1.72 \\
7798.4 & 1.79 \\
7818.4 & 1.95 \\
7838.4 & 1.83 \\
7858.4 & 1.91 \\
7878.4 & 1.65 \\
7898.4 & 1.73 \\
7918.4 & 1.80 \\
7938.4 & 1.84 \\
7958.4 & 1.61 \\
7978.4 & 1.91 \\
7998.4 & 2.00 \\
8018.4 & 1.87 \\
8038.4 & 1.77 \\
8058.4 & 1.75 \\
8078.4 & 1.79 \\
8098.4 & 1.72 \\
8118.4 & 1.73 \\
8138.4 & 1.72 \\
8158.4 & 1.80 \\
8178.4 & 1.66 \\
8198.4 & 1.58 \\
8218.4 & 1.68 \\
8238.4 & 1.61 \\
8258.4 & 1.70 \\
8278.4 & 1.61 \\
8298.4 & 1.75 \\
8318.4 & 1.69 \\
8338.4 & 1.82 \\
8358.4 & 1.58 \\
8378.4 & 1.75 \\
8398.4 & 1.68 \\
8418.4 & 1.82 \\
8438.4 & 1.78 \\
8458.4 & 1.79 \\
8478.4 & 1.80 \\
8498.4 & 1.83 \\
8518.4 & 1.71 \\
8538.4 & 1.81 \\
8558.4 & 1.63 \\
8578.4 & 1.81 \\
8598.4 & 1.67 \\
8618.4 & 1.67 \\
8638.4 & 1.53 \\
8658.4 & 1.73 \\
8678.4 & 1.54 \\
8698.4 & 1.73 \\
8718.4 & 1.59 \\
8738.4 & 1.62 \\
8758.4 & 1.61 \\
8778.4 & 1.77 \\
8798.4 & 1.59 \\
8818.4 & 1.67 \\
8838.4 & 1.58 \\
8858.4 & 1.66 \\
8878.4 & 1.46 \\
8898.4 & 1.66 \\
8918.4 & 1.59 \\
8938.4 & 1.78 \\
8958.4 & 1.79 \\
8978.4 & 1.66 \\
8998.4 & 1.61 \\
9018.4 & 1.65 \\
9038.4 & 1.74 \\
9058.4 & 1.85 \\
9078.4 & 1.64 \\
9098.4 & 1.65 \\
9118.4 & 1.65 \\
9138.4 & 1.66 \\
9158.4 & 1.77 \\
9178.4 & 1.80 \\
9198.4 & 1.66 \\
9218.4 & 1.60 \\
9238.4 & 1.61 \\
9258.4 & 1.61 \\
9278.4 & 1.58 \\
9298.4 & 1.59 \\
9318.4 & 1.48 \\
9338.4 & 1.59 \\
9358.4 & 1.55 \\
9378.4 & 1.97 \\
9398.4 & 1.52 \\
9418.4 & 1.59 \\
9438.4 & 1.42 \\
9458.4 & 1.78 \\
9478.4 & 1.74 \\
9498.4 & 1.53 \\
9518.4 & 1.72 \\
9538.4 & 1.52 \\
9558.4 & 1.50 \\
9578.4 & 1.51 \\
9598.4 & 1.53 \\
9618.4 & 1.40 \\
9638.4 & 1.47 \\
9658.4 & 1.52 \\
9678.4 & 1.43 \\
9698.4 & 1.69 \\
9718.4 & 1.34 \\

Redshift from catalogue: 0.212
